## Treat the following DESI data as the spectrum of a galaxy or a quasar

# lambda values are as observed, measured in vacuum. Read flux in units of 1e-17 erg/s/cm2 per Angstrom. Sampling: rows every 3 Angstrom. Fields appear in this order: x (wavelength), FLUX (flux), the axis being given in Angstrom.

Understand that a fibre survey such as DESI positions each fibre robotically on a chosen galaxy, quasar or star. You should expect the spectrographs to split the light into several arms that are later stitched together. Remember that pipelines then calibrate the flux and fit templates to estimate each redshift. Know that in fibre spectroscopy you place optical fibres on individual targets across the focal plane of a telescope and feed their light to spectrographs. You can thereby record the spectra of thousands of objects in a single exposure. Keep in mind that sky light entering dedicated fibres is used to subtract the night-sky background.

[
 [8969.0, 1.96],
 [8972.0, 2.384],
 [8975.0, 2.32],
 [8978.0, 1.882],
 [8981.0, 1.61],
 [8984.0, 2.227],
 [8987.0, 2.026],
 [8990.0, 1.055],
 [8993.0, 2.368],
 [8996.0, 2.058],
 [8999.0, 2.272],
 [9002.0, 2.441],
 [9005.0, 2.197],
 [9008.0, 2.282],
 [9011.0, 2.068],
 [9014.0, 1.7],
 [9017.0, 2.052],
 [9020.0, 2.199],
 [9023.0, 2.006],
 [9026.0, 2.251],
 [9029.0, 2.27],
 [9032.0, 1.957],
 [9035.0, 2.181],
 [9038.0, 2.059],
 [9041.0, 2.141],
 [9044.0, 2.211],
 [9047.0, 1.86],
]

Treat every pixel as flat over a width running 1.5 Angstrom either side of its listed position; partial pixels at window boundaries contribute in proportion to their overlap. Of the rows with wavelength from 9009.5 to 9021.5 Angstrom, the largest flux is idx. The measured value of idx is 2.199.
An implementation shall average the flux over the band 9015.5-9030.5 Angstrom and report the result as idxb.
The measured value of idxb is 2.16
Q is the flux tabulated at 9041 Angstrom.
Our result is 2.141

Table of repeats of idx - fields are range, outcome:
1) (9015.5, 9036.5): 2.27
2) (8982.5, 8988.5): 2.227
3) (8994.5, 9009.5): 2.441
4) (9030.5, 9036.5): 2.181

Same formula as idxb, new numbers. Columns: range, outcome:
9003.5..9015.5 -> 2.06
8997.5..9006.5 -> 2.3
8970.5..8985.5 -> 2.08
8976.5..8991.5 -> 1.76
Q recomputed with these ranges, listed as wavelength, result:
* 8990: 1.055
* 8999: 2.272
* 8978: 1.882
